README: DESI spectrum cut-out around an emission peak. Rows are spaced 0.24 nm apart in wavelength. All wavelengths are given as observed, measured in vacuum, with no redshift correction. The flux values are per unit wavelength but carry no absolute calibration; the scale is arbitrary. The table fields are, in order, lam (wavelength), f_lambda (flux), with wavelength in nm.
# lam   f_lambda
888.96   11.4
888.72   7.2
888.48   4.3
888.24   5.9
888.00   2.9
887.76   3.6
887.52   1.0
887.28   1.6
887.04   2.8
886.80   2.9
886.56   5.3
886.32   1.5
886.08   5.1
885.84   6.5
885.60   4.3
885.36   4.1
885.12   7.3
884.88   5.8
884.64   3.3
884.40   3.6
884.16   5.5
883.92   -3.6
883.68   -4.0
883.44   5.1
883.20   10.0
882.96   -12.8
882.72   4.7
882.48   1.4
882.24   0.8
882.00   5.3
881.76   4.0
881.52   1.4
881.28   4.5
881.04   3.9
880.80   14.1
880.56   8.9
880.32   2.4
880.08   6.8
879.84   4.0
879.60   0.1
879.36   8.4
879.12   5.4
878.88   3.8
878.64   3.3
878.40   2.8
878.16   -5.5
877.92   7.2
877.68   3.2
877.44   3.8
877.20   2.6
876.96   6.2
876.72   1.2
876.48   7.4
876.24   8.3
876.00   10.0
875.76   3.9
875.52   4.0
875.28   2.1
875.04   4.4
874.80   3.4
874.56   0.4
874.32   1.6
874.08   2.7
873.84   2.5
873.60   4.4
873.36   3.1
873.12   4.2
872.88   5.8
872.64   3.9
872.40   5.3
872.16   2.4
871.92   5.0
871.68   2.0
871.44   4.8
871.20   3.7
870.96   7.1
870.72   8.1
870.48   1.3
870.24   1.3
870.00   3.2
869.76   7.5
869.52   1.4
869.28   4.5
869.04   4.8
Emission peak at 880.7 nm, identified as H-gamma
